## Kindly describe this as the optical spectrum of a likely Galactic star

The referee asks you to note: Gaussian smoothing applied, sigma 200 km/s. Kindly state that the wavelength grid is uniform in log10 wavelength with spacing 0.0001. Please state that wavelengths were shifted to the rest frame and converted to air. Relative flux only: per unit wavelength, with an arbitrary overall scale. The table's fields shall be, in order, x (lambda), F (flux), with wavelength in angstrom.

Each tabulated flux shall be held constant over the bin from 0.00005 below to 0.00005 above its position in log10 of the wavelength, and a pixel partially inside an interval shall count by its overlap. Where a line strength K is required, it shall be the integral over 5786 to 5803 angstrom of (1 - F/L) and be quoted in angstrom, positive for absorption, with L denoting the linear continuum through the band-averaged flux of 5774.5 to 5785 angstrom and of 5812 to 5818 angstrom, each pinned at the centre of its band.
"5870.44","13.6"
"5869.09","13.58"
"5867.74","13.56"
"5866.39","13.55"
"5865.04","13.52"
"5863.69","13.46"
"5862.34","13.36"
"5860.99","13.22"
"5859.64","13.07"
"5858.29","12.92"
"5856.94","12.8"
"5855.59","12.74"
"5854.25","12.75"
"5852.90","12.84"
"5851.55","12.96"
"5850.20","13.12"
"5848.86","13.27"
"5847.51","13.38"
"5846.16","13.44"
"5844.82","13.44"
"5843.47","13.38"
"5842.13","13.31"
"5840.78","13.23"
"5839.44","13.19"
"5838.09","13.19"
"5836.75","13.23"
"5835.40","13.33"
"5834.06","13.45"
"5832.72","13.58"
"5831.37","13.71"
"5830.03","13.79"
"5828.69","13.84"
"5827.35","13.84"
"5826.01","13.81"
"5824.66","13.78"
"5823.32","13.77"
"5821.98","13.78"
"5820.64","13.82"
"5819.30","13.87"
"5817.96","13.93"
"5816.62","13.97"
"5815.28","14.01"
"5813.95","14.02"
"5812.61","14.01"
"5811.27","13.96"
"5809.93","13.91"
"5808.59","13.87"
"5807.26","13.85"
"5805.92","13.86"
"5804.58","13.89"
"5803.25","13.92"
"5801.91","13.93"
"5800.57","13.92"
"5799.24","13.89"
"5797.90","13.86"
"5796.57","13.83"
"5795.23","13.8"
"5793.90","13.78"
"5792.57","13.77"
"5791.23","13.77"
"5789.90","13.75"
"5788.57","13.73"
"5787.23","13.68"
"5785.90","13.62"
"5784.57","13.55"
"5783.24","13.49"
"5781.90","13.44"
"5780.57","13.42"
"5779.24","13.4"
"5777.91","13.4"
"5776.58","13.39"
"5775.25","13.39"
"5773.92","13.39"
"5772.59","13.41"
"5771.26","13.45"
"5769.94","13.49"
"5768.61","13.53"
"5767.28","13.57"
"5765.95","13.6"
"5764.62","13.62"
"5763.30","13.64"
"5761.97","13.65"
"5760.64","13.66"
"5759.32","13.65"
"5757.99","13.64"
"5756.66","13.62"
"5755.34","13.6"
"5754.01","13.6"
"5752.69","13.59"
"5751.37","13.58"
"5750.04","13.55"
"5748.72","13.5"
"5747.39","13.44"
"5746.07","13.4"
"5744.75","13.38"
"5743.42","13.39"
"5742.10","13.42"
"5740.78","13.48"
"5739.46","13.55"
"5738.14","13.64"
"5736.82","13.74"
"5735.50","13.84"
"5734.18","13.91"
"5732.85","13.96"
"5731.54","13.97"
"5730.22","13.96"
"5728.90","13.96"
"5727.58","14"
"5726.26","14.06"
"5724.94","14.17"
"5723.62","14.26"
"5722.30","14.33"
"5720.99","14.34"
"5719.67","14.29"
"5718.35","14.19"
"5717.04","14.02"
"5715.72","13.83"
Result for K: -0.2 angstrom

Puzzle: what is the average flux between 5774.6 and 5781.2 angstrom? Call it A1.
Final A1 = 13.4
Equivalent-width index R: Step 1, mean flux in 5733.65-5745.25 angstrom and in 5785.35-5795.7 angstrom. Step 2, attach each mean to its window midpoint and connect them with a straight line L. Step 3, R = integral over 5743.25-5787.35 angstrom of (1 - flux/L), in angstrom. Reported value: 0.5 angstrom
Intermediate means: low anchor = 13.6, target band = 13.5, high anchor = 13.7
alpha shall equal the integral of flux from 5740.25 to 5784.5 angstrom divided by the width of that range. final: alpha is 13.5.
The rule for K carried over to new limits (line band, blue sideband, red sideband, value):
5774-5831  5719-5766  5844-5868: -1.3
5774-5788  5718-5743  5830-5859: 0.1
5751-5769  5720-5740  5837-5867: 0.2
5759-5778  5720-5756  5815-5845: 0.3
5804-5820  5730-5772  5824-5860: -0.6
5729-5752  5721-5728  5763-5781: 0.5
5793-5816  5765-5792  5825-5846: -0.7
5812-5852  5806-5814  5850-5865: -0.2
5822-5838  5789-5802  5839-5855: -0.3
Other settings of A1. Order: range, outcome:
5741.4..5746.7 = 13.4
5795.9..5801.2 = 13.9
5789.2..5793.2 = 13.8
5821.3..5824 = 13.8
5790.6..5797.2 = 13.8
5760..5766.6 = 13.6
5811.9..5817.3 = 14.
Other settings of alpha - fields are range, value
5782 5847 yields 13.7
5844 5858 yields 13.1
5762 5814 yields 13.7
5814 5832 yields 13.9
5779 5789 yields 13.5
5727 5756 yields 13.7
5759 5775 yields 13.6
